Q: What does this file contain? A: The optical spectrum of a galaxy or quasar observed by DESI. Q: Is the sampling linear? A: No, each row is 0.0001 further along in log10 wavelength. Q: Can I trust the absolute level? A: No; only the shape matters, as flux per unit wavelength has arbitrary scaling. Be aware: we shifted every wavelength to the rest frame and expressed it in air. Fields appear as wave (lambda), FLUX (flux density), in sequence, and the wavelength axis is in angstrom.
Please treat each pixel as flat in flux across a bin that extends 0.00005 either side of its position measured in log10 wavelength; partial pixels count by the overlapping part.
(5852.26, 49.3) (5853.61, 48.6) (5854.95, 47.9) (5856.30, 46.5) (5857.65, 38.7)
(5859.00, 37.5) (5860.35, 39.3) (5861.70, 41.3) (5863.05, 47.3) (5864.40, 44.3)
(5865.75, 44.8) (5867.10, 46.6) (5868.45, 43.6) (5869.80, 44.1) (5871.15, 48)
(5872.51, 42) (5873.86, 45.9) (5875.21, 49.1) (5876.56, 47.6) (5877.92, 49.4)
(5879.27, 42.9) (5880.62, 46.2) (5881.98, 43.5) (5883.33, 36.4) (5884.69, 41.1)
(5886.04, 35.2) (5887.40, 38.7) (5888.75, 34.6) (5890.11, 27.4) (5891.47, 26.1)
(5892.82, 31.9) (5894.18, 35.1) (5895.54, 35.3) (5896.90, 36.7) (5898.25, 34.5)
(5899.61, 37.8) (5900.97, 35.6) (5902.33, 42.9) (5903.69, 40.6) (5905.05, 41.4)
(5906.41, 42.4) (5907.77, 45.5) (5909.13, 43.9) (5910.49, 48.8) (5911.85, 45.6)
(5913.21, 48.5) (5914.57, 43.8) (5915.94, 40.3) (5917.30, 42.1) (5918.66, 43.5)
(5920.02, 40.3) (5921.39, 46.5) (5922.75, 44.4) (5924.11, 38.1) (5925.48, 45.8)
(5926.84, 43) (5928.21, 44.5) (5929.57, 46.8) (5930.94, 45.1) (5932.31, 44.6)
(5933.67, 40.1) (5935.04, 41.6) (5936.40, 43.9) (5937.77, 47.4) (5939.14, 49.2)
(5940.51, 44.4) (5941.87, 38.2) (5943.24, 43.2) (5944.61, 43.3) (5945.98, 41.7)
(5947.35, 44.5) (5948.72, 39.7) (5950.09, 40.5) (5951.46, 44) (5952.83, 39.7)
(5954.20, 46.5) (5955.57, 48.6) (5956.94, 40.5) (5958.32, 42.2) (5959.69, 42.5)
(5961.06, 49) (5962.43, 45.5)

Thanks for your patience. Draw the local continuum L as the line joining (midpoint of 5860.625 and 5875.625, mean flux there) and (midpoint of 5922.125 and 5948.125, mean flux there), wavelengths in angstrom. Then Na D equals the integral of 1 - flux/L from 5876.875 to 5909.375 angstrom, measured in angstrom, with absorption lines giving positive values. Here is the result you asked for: 4.3 angstrom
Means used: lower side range 45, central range 38.6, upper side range 43.7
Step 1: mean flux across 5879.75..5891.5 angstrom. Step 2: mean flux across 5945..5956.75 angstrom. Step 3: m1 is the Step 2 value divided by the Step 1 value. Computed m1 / 1.2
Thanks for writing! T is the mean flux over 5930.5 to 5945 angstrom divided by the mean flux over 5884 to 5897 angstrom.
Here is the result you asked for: 1.28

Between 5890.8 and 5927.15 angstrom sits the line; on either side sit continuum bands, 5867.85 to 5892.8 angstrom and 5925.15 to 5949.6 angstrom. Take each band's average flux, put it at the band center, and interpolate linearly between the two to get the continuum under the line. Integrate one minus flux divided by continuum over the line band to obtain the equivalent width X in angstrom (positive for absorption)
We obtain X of 1.39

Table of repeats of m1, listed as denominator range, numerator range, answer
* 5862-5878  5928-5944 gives 0.96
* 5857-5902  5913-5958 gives 1.08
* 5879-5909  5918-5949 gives 1.15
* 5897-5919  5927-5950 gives 1.03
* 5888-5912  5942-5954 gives 1.11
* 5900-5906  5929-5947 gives 1.09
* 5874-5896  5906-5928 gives 1.13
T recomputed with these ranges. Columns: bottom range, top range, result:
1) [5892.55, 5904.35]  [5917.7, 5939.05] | 1.19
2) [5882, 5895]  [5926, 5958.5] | 1.26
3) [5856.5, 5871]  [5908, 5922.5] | 1.03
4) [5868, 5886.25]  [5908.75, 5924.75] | 0.99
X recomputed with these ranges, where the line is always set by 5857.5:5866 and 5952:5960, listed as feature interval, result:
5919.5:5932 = -0.29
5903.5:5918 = -0.45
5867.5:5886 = -0.94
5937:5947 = -0.18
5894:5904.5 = 1.24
